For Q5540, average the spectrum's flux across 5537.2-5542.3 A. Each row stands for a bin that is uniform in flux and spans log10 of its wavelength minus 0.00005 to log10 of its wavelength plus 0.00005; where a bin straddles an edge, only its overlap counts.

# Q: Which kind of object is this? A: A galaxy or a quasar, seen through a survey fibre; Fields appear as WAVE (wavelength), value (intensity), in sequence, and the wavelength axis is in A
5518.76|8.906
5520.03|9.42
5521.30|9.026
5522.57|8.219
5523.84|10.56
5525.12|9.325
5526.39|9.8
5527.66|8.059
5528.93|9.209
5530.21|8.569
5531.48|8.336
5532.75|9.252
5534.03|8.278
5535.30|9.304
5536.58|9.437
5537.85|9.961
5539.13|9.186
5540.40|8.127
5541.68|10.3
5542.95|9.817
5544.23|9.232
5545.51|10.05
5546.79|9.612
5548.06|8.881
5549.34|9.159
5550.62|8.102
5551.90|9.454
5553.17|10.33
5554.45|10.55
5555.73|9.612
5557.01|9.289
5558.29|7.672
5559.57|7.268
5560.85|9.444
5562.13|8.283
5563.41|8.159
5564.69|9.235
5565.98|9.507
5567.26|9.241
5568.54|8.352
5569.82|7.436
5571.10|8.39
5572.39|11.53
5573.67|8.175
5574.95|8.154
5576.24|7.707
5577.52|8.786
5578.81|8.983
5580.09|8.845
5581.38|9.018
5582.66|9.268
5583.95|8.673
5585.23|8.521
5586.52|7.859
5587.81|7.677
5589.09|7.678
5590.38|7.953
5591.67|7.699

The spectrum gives 9.39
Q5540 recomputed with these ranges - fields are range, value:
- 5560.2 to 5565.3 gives 8.78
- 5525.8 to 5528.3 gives 8.93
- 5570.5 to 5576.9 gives 8.79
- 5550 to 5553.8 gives 9.32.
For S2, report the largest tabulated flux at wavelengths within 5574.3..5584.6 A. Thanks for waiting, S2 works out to 9.268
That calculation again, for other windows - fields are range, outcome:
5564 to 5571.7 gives 9.507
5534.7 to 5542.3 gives 10.3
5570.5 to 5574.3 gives 11.53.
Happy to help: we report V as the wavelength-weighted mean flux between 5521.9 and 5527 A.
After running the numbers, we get 9.47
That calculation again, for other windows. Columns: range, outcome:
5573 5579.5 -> 8.39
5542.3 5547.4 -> 9.67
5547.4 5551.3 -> 8.73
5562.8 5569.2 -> 8.9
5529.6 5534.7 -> 8.62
